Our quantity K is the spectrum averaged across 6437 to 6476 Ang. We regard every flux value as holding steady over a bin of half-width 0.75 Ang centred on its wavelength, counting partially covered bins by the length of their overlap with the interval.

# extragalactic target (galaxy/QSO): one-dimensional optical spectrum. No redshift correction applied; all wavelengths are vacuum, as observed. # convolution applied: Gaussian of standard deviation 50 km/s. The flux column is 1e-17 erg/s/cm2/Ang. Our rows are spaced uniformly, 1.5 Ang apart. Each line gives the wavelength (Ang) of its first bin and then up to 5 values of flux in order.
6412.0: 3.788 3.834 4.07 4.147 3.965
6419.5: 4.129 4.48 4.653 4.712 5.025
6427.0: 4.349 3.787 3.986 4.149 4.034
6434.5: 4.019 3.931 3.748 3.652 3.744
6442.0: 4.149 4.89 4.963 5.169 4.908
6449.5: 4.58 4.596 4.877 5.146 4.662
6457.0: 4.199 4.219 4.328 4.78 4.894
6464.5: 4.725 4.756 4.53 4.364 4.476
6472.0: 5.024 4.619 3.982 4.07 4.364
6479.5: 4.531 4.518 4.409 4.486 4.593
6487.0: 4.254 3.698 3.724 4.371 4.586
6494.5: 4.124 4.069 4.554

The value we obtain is 4.54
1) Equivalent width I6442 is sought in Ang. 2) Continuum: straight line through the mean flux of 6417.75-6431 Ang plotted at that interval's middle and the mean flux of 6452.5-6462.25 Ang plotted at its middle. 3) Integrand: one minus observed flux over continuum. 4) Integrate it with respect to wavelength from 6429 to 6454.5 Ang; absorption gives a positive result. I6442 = 0.60 Ang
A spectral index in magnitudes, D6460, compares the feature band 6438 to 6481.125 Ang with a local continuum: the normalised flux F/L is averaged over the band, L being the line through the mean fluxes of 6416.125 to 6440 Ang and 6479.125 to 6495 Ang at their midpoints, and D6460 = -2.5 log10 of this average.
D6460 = -0.074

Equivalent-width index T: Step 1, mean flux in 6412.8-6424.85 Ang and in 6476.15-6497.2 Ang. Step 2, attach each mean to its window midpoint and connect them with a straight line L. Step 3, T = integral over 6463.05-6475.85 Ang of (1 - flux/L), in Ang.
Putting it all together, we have -0.9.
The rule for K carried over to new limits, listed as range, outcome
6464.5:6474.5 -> 4.62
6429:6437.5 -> 3.99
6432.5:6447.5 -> 4.24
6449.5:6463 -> 4.62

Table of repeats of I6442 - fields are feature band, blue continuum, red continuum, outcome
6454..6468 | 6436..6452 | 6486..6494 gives -0.91 Ang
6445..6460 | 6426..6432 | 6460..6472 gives -0.85 Ang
